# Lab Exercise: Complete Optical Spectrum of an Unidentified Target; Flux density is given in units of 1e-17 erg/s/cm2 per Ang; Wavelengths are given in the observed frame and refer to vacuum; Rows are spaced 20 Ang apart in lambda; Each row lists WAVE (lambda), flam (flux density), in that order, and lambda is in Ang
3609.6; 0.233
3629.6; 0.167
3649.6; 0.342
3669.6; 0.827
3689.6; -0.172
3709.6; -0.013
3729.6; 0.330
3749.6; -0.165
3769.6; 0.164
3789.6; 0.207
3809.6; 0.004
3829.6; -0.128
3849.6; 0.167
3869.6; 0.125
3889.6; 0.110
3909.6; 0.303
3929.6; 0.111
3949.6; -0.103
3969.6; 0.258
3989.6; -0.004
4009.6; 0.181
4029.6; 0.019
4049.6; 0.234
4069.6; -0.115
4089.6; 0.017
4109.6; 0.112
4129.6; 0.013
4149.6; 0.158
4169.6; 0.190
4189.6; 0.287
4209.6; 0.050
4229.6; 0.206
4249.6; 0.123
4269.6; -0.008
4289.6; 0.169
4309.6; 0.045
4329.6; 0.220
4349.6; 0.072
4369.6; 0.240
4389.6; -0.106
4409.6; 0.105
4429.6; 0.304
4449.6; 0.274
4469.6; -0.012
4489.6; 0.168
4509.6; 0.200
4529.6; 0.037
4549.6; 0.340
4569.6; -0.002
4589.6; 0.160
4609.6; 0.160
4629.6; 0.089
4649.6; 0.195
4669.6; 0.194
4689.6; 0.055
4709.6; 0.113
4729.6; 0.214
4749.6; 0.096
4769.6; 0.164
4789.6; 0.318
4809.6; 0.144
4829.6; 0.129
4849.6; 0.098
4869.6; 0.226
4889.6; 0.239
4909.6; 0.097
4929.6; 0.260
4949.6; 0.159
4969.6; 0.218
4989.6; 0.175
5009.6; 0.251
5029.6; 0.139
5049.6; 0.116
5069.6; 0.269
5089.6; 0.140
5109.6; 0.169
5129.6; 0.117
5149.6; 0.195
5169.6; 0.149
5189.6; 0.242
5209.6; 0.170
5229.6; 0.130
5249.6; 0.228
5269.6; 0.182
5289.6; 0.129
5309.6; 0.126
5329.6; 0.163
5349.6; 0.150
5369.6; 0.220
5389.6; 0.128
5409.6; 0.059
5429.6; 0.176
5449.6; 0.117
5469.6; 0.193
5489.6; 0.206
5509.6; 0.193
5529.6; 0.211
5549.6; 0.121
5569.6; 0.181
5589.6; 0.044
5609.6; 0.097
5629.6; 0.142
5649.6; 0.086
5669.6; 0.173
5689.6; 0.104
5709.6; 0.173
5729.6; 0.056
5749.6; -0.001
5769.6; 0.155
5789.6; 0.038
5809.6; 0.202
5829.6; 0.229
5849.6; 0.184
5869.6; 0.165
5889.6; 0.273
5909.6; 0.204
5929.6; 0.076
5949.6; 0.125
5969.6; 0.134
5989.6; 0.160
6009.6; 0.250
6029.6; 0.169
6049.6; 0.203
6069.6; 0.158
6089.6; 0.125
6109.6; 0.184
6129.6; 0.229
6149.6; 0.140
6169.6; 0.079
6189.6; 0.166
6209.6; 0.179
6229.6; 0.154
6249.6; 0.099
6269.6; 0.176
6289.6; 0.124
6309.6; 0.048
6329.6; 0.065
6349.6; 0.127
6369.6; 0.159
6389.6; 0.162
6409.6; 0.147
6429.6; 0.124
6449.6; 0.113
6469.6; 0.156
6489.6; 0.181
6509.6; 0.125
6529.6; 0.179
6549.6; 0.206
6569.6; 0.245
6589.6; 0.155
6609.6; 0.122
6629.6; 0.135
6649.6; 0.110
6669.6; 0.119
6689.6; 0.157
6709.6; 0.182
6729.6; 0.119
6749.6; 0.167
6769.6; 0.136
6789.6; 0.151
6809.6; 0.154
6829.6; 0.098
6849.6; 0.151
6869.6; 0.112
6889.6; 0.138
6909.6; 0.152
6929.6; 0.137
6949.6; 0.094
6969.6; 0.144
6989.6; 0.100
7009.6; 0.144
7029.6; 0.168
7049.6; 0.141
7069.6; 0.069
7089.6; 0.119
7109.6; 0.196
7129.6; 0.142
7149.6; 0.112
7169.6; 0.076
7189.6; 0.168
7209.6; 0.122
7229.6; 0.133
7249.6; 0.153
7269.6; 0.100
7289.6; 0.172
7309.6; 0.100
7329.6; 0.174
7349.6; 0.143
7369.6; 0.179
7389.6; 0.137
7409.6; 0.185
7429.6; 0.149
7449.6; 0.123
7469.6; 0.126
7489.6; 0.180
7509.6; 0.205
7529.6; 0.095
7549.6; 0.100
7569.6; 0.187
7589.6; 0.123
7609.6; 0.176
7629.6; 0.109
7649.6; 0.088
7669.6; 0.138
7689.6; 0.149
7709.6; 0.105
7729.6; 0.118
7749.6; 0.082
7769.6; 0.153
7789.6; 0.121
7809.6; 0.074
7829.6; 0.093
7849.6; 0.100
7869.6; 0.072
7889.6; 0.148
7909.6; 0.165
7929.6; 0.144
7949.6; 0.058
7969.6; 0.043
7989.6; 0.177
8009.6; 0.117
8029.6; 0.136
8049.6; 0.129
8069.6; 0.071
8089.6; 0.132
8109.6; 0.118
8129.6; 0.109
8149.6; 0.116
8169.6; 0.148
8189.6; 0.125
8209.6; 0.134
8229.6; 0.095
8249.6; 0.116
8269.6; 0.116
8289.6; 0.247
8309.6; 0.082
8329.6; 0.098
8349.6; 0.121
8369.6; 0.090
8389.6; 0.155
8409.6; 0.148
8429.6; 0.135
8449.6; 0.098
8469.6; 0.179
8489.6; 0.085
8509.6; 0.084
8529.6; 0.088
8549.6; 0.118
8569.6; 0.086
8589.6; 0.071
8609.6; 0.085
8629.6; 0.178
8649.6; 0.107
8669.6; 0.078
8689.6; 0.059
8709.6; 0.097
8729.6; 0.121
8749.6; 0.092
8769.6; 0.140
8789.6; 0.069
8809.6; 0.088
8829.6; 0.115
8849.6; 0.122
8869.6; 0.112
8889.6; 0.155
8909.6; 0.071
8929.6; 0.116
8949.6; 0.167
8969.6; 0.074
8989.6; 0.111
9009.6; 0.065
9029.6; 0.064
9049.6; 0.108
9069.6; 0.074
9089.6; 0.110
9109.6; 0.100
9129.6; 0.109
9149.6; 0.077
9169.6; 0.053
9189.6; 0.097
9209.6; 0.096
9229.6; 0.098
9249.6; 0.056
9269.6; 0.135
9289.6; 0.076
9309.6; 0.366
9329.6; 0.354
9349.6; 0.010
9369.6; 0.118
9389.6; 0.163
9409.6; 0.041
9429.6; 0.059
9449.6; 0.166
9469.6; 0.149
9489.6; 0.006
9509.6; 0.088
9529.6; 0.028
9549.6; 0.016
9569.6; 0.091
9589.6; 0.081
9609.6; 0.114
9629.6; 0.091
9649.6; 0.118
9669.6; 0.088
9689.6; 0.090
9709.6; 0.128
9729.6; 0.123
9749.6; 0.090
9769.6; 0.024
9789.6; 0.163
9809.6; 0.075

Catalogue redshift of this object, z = 0.084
